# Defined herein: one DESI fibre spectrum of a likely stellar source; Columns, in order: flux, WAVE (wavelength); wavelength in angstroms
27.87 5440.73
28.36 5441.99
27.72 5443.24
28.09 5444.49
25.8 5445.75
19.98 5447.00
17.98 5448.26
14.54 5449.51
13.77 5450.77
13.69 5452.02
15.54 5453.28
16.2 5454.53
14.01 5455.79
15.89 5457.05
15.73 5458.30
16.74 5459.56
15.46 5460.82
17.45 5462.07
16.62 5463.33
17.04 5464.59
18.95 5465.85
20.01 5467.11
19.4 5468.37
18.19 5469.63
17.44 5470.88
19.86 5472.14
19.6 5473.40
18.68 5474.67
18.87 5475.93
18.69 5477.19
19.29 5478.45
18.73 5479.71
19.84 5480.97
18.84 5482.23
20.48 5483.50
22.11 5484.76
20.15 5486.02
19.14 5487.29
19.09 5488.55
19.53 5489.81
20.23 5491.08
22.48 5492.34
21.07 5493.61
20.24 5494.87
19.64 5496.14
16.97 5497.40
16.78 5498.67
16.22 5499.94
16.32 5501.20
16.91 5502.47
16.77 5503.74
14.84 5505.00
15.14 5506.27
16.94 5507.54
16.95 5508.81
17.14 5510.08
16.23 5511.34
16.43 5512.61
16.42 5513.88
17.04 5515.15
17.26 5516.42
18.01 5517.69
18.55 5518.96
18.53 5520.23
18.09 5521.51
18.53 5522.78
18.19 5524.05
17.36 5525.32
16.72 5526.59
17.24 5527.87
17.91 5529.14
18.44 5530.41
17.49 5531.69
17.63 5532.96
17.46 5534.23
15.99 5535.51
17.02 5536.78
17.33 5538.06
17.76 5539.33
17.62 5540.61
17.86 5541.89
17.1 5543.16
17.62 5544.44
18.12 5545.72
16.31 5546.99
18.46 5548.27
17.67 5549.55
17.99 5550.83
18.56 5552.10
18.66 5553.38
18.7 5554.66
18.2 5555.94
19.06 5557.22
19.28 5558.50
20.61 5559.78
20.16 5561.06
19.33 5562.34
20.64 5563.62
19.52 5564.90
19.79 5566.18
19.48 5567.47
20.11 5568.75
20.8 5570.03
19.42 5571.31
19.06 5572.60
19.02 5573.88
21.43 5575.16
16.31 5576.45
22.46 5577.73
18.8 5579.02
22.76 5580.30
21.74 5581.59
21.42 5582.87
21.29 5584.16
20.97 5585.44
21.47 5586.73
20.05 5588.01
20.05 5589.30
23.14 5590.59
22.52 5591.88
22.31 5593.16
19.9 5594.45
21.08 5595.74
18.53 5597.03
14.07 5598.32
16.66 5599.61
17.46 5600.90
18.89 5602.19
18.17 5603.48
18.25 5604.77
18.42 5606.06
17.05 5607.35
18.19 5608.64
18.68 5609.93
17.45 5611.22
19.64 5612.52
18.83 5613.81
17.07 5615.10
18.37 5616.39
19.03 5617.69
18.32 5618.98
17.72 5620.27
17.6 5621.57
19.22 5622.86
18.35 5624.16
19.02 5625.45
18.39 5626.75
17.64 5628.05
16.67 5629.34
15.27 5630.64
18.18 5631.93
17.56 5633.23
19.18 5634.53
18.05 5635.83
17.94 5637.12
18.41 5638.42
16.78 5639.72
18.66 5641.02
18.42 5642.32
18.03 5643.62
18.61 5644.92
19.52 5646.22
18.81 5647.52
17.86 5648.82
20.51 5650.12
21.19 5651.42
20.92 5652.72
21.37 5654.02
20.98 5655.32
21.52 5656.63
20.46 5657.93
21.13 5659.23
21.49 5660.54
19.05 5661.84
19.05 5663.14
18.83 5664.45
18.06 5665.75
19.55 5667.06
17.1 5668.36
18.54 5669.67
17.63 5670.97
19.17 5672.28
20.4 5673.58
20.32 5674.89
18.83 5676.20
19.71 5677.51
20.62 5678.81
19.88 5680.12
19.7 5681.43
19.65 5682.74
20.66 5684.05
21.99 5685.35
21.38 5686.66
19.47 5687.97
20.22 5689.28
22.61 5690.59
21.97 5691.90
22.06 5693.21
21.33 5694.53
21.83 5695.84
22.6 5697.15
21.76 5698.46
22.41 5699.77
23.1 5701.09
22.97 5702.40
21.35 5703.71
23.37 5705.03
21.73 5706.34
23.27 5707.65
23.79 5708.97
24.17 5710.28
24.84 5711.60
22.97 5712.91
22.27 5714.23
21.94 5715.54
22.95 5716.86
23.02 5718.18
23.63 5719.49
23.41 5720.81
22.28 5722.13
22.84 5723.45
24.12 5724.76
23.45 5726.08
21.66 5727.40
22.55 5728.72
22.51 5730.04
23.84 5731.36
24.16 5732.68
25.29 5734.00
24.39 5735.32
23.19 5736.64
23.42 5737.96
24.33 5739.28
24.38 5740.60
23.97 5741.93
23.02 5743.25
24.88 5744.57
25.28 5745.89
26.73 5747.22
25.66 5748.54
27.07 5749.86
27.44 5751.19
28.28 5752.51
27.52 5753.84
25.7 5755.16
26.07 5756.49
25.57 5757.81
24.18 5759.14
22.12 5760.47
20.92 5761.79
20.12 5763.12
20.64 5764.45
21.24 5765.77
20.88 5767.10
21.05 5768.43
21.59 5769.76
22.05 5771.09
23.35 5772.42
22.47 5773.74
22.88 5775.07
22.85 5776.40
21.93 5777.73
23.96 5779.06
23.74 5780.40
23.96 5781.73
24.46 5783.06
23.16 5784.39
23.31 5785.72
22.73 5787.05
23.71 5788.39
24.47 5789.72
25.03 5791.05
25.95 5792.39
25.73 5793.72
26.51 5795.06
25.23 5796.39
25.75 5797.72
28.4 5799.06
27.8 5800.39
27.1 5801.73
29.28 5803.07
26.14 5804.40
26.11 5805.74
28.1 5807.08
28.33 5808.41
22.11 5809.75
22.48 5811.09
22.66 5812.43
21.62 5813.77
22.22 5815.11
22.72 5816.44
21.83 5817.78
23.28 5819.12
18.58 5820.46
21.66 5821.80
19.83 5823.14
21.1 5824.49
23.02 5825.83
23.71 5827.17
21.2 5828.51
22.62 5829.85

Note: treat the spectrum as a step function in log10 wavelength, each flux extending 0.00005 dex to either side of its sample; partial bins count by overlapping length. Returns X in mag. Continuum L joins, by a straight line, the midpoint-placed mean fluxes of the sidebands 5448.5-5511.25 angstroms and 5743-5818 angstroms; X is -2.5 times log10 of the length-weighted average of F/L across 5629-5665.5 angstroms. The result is 0.127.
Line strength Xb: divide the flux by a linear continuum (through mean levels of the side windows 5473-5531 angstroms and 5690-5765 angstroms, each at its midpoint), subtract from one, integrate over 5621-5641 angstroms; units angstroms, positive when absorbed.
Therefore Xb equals 3.2 angstroms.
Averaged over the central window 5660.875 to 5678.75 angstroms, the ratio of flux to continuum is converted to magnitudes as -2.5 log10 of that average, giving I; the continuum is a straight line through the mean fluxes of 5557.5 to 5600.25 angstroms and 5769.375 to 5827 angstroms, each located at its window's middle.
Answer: 0.14 mag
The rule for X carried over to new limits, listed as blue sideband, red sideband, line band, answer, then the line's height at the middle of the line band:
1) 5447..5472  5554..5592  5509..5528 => 0.066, 18.5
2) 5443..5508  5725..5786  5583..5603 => 0.038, 20.6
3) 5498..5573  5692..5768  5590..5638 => 0.095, 20.2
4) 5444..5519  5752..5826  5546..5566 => 0.033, 19.5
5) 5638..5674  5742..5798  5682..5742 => -0.051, 21.6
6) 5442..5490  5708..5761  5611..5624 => 0.190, 21.9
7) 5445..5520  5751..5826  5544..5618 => 0.030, 19.9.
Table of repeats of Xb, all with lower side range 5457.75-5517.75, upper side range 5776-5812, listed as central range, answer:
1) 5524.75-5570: 2.86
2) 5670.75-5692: 2.18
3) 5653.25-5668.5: 1.46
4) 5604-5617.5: 1.76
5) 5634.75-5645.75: 1.76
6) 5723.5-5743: 0.10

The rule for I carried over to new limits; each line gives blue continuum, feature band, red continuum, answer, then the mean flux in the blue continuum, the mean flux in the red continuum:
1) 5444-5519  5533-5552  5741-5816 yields 0.111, 18.1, 24.4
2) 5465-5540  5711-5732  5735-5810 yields 0.014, 18.2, 24.5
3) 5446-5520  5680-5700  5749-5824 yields 0.041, 17.8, 24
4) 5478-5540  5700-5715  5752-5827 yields -0.045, 18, 23.8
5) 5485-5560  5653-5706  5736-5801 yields 0.067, 17.9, 24.2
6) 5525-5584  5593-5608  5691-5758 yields 0.105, 18.8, 23.8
